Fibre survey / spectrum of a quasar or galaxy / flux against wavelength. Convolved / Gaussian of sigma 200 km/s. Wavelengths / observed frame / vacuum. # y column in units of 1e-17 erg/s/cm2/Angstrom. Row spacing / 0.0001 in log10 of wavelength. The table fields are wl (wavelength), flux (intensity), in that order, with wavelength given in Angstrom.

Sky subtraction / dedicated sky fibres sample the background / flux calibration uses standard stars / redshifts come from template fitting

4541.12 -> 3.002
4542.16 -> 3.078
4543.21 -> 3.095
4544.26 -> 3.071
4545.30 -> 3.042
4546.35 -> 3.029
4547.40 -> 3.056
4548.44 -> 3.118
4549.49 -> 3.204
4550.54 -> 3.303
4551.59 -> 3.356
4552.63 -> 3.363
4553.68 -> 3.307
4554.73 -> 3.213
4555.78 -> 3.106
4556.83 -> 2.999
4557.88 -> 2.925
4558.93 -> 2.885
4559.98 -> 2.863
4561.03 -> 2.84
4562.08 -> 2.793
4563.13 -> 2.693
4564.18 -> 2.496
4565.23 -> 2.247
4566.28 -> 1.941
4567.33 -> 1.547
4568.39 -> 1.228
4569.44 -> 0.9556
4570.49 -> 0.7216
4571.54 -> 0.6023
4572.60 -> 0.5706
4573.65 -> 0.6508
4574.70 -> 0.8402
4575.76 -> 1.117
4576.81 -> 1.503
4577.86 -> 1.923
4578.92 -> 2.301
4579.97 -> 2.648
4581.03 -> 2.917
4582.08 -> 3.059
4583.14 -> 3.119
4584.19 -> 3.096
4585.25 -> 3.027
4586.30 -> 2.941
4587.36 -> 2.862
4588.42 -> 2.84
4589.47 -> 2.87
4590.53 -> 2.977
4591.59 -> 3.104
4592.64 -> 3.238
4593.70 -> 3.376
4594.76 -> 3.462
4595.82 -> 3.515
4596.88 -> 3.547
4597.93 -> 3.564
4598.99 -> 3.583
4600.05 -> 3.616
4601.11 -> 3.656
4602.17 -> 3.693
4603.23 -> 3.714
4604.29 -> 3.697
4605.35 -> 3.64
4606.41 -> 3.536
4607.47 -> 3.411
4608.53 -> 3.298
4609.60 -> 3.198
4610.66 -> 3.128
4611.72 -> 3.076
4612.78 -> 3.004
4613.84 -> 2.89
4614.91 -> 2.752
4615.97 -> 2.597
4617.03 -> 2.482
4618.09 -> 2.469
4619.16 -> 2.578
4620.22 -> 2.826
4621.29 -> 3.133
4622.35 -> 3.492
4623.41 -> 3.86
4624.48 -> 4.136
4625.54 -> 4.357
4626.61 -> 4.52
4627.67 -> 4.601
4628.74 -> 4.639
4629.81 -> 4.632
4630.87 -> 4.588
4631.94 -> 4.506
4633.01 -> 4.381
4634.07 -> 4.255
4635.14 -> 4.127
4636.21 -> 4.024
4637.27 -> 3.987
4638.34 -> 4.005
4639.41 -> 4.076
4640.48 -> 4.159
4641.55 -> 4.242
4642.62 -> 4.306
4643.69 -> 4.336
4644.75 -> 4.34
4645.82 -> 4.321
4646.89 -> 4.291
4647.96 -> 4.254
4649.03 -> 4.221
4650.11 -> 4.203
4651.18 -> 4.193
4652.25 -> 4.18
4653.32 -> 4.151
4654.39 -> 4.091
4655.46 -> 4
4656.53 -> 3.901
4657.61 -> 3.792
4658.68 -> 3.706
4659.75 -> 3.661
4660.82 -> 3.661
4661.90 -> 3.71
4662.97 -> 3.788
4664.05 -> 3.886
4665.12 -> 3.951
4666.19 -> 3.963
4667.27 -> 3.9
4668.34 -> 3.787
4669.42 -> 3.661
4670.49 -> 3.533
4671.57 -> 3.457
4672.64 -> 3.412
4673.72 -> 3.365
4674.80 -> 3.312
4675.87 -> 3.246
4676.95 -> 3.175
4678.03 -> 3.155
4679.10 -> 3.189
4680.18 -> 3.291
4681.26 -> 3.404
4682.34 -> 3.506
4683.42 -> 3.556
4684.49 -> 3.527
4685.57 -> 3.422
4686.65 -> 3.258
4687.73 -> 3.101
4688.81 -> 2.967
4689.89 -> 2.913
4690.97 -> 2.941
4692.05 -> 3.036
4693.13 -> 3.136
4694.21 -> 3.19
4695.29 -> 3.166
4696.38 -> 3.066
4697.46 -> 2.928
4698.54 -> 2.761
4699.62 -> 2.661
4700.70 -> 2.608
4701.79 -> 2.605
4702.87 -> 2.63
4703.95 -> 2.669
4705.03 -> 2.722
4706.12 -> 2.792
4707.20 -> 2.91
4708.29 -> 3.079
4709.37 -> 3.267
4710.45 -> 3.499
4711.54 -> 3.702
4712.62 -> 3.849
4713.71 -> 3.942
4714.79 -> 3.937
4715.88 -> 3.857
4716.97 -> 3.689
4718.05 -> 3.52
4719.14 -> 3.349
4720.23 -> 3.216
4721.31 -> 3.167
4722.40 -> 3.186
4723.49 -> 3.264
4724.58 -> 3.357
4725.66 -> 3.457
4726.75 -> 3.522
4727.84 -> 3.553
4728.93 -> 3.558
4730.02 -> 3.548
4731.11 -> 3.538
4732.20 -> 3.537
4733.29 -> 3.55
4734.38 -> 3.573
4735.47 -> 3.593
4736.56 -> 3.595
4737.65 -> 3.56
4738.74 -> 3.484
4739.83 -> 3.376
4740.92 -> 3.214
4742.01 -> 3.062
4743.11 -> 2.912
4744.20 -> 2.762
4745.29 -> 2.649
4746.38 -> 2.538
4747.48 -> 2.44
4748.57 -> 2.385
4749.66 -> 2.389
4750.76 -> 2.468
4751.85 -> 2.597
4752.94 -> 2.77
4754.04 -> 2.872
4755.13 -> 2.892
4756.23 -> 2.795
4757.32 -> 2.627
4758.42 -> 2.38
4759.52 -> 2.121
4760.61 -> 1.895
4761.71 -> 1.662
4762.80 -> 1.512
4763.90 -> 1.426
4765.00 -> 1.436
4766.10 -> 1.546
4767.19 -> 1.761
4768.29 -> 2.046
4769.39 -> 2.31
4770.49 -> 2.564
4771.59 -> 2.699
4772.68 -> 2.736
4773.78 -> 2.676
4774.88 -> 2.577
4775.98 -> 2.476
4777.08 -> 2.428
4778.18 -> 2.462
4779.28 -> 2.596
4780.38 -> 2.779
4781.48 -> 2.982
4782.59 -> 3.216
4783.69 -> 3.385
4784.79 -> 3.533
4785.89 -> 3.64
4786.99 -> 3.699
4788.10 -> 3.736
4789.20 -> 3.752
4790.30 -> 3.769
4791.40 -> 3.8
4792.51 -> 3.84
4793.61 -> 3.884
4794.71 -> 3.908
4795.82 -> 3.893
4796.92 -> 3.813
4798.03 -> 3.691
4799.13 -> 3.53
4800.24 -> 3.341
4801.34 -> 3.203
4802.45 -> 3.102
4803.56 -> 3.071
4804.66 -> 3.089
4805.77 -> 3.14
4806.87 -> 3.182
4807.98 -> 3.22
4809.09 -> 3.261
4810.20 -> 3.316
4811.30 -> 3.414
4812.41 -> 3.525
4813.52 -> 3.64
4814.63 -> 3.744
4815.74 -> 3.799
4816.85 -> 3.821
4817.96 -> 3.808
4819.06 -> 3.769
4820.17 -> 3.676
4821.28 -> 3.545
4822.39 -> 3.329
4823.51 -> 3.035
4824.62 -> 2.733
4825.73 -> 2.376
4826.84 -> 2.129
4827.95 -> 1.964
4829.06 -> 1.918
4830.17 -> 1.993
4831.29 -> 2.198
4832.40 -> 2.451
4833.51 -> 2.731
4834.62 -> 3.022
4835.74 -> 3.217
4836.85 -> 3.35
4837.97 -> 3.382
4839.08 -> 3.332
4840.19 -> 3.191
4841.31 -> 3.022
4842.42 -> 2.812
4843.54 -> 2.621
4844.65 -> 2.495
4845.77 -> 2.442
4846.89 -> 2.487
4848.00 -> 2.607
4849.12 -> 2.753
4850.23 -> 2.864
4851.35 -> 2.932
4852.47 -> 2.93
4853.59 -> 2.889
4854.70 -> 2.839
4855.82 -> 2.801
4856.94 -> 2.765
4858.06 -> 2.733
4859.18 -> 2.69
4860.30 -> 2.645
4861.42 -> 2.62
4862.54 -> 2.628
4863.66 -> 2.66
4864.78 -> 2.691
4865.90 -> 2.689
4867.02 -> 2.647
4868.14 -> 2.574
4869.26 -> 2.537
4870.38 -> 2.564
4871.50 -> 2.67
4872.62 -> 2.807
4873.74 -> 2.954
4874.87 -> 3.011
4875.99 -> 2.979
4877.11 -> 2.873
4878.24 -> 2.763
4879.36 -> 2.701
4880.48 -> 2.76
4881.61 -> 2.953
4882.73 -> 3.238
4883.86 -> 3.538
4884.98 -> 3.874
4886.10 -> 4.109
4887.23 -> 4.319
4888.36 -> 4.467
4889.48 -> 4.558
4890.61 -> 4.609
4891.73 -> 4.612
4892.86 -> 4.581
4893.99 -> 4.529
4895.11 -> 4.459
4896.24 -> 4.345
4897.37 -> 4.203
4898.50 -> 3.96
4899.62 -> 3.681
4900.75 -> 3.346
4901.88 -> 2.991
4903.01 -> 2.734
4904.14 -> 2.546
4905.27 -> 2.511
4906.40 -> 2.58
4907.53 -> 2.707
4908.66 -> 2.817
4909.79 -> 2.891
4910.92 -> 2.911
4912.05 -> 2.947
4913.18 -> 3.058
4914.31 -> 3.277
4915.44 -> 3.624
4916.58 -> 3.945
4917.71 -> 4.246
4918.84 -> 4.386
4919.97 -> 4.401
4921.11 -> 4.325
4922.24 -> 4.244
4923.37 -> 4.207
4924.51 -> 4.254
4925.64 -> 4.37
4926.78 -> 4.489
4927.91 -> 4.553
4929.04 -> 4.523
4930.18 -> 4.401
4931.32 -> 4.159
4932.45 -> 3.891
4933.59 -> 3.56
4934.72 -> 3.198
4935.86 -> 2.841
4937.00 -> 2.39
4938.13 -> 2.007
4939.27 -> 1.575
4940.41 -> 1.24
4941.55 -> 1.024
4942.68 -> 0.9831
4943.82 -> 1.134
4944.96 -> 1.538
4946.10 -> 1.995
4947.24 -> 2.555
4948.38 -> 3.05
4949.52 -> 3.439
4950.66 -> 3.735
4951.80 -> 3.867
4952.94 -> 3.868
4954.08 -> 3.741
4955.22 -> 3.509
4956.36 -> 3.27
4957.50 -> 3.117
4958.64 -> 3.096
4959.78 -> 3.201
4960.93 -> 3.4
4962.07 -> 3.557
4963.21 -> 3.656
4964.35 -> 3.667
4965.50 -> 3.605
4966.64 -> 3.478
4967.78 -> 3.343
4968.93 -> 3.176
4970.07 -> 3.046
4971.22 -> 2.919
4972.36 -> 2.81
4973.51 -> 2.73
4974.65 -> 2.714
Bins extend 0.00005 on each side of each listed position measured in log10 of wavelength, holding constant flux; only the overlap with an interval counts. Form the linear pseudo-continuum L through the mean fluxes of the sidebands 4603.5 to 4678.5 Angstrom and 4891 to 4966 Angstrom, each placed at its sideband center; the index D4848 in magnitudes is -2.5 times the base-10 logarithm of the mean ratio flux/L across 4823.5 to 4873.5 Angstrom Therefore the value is 0.273 mag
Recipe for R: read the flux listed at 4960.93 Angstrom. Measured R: 3.4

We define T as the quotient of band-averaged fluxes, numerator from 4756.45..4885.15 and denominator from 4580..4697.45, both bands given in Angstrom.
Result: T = 0.8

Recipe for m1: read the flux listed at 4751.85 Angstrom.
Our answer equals 2.597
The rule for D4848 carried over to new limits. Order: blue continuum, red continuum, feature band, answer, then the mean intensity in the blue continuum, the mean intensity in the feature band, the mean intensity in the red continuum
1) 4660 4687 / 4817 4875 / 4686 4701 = 0.154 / 3.53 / 2.99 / 2.8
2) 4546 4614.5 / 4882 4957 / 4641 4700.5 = -0.218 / 2.77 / 3.6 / 3.44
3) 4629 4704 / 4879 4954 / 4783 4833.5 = 0.071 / 3.66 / 3.3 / 3.41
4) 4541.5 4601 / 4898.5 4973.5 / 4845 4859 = 0.130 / 2.66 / 2.75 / 3.23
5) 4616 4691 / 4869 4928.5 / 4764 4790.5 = 0.314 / 3.77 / 2.75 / 3.57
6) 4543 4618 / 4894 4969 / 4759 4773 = 0.479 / 2.77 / 1.97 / 3.31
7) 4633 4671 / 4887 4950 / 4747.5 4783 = 0.497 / 4.02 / 2.38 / 3.39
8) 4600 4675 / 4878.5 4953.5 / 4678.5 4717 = 0.164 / 3.78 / 3.18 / 3.4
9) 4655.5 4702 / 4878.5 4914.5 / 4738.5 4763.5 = 0.304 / 3.37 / 2.58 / 3.52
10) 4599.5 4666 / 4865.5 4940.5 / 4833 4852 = 0.217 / 3.81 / 2.9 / 3.46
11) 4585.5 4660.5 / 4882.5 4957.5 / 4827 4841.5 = 0.274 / 3.7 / 2.73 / 3.44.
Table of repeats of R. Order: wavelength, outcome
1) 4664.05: 3.886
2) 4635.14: 4.127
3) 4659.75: 3.661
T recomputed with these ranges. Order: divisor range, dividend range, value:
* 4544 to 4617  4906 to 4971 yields 1.18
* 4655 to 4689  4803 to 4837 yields 0.87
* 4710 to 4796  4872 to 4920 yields 1.16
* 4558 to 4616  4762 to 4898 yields 1.15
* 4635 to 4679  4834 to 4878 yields 0.72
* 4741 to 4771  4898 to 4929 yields 1.53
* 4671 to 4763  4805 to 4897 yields 1.01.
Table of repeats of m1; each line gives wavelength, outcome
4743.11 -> 2.912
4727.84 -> 3.553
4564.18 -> 2.496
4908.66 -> 2.817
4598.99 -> 3.583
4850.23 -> 2.864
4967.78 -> 3.343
